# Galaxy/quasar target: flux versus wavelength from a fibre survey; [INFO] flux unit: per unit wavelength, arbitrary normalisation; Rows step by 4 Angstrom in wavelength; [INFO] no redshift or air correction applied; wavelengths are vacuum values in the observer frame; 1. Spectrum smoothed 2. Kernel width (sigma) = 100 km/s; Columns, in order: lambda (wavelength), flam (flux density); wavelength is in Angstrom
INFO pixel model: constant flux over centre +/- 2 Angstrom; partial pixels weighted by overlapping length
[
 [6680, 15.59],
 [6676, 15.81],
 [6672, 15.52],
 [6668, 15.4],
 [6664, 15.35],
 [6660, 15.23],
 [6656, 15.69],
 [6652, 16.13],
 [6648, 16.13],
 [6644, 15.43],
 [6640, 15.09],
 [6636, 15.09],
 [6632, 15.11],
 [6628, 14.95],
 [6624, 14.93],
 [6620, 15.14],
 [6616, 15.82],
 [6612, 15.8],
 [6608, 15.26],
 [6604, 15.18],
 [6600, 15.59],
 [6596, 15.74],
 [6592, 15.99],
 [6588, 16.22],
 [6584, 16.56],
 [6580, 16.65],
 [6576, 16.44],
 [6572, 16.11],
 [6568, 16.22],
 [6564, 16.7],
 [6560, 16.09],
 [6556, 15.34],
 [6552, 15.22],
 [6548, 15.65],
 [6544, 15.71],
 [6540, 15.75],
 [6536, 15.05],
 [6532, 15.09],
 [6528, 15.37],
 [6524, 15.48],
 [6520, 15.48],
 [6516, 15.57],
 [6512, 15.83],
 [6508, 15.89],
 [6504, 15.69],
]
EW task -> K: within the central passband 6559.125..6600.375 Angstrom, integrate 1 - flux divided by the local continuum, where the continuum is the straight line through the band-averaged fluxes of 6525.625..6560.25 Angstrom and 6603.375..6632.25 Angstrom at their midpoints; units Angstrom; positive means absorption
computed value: -2.3 Angstrom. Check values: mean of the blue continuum 15.4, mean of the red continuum 15.3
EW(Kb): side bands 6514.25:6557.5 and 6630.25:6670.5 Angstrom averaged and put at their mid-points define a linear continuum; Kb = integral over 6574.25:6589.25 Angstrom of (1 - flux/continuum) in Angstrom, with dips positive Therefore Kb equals -1.0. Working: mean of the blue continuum 15.4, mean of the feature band 16.5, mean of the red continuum 15.5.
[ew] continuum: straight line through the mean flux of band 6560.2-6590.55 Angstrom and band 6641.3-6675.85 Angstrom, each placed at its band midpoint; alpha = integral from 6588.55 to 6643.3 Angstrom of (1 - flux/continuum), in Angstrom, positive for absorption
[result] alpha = 2.1 Angstrom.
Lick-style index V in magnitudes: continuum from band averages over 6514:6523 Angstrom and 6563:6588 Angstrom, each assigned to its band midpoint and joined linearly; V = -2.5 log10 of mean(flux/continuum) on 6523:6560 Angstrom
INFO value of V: 0.03 mag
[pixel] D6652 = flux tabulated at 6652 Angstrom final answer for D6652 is 16.13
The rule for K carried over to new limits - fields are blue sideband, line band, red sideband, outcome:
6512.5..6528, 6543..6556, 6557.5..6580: 0.4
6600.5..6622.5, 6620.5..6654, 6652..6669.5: 0.3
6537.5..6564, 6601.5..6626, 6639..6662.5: 0.5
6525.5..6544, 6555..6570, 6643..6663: -0.7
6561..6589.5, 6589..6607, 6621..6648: 0.3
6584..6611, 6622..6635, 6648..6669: 0.6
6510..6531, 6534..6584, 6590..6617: -1.2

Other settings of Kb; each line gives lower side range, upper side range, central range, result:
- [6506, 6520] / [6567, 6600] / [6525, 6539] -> 0.5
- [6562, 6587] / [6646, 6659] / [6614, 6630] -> 0.9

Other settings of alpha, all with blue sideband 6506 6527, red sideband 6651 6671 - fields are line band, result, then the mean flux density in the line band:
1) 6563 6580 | -0.86 Angstrom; 16.4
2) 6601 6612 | 0.15 Angstrom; 15.4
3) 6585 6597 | -0.36 Angstrom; 16.1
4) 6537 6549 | -0.03 Angstrom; 15.7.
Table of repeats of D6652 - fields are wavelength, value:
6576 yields 16.44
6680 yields 15.59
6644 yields 15.43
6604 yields 15.18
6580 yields 16.65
